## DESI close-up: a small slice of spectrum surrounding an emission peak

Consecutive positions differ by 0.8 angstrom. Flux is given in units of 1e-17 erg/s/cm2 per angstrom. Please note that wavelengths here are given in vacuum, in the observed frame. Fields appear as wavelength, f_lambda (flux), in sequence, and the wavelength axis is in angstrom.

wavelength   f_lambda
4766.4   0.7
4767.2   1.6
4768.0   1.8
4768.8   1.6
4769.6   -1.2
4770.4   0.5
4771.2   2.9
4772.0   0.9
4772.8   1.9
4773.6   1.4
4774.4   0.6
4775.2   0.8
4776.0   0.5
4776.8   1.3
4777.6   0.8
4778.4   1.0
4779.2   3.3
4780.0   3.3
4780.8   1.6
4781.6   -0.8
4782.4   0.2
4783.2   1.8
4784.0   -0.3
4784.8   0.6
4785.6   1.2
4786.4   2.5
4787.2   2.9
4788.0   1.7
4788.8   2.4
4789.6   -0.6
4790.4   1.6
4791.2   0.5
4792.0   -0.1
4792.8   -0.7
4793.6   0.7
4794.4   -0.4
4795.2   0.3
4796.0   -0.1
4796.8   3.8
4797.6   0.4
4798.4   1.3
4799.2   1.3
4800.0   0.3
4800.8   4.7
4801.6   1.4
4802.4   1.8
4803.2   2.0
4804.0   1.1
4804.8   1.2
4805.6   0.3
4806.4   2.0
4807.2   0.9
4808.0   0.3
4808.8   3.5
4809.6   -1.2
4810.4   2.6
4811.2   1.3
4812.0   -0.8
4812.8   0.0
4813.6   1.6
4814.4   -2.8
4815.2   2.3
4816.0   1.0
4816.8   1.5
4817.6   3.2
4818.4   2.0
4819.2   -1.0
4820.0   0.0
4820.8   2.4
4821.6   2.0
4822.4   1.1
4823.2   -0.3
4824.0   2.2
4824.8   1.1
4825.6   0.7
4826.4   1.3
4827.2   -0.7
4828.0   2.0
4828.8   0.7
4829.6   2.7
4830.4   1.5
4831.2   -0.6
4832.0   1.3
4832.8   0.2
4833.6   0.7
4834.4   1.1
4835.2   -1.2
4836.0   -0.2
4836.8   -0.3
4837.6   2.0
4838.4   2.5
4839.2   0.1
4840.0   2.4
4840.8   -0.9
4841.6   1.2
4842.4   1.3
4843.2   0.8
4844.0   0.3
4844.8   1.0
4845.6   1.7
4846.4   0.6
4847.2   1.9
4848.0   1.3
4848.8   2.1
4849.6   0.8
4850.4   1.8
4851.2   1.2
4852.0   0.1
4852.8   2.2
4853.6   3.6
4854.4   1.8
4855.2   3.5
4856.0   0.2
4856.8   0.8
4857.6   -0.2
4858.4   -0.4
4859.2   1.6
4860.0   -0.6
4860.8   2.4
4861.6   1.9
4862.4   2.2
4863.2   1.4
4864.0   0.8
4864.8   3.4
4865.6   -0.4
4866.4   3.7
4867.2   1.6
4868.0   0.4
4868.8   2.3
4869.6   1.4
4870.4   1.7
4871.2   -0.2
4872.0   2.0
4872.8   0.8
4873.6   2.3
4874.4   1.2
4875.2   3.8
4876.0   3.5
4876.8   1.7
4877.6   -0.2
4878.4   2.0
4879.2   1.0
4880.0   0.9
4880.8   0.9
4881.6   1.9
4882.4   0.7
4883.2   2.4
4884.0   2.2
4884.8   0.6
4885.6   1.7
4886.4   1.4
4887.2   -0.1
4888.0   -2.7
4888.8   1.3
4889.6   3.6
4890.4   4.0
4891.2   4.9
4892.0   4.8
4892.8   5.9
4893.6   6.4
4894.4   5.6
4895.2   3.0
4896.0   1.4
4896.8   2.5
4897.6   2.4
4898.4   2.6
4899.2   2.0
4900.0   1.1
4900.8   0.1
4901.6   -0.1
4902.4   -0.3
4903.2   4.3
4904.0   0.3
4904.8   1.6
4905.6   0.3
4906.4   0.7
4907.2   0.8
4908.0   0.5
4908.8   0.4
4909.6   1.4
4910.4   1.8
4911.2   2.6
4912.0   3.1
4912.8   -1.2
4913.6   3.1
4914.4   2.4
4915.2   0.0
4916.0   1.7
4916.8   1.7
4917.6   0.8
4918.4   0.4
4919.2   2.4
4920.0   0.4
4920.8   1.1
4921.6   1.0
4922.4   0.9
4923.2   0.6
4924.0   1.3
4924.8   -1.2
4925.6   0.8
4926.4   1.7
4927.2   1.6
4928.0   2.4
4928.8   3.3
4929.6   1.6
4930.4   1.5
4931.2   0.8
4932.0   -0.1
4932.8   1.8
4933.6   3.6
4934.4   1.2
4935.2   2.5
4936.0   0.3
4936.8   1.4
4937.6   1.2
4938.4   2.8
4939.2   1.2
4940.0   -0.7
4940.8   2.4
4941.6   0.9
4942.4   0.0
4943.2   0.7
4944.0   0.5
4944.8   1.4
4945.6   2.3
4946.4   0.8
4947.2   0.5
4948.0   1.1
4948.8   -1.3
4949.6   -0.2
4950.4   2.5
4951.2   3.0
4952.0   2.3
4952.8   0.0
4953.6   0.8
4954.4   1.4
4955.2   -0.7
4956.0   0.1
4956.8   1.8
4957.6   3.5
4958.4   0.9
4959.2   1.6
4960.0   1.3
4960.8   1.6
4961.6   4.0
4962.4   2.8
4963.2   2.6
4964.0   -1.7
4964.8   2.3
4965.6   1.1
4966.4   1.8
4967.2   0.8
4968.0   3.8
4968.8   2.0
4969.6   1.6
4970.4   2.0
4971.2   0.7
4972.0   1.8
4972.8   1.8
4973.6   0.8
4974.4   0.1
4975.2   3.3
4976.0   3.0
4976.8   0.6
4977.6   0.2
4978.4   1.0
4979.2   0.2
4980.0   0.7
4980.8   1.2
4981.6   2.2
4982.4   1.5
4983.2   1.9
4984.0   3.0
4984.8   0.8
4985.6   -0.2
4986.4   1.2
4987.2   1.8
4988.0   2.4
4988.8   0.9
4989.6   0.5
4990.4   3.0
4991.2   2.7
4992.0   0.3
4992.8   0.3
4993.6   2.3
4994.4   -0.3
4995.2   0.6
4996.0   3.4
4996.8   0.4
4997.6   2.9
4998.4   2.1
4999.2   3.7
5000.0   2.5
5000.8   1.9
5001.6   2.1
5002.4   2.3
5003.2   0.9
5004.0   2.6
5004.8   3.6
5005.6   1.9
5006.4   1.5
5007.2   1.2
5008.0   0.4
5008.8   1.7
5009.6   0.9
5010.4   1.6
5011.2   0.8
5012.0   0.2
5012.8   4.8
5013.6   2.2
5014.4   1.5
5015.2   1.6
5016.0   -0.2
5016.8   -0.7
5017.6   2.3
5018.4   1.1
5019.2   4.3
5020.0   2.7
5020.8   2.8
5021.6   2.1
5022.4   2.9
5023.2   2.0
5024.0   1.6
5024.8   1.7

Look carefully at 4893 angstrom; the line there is [O II] 3727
